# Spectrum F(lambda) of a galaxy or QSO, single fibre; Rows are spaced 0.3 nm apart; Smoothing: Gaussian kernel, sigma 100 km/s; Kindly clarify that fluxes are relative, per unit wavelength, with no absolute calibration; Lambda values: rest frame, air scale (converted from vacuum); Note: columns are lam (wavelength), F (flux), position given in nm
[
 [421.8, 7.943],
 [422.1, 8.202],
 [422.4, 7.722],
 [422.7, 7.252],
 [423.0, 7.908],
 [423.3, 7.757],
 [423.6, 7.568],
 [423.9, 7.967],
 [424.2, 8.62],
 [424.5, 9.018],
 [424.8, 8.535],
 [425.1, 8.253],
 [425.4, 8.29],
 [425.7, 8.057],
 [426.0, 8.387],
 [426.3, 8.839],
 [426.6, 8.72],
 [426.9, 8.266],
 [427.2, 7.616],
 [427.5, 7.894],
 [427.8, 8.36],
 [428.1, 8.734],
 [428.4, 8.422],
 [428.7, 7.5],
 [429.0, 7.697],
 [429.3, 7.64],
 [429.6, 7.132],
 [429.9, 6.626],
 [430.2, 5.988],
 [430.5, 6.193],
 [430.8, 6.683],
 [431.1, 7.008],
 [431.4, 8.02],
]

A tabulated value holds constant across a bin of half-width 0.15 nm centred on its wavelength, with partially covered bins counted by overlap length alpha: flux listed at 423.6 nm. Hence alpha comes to 7.568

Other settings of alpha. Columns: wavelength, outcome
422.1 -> 8.202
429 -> 7.697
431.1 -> 7.008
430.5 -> 6.193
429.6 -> 7.132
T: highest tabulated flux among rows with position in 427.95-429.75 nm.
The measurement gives 8.734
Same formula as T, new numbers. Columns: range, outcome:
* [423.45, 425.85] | 9.018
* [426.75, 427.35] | 8.266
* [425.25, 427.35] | 8.839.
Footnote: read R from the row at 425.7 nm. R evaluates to 8.057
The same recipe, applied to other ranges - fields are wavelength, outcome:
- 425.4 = 8.29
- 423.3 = 7.757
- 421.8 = 7.943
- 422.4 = 7.722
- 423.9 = 7.967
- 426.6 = 8.72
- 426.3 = 8.839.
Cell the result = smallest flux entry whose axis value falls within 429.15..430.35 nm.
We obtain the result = 5.988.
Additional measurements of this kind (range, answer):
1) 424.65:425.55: 8.253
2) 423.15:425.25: 7.568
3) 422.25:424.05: 7.252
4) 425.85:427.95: 7.616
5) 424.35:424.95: 8.535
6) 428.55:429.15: 7.5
